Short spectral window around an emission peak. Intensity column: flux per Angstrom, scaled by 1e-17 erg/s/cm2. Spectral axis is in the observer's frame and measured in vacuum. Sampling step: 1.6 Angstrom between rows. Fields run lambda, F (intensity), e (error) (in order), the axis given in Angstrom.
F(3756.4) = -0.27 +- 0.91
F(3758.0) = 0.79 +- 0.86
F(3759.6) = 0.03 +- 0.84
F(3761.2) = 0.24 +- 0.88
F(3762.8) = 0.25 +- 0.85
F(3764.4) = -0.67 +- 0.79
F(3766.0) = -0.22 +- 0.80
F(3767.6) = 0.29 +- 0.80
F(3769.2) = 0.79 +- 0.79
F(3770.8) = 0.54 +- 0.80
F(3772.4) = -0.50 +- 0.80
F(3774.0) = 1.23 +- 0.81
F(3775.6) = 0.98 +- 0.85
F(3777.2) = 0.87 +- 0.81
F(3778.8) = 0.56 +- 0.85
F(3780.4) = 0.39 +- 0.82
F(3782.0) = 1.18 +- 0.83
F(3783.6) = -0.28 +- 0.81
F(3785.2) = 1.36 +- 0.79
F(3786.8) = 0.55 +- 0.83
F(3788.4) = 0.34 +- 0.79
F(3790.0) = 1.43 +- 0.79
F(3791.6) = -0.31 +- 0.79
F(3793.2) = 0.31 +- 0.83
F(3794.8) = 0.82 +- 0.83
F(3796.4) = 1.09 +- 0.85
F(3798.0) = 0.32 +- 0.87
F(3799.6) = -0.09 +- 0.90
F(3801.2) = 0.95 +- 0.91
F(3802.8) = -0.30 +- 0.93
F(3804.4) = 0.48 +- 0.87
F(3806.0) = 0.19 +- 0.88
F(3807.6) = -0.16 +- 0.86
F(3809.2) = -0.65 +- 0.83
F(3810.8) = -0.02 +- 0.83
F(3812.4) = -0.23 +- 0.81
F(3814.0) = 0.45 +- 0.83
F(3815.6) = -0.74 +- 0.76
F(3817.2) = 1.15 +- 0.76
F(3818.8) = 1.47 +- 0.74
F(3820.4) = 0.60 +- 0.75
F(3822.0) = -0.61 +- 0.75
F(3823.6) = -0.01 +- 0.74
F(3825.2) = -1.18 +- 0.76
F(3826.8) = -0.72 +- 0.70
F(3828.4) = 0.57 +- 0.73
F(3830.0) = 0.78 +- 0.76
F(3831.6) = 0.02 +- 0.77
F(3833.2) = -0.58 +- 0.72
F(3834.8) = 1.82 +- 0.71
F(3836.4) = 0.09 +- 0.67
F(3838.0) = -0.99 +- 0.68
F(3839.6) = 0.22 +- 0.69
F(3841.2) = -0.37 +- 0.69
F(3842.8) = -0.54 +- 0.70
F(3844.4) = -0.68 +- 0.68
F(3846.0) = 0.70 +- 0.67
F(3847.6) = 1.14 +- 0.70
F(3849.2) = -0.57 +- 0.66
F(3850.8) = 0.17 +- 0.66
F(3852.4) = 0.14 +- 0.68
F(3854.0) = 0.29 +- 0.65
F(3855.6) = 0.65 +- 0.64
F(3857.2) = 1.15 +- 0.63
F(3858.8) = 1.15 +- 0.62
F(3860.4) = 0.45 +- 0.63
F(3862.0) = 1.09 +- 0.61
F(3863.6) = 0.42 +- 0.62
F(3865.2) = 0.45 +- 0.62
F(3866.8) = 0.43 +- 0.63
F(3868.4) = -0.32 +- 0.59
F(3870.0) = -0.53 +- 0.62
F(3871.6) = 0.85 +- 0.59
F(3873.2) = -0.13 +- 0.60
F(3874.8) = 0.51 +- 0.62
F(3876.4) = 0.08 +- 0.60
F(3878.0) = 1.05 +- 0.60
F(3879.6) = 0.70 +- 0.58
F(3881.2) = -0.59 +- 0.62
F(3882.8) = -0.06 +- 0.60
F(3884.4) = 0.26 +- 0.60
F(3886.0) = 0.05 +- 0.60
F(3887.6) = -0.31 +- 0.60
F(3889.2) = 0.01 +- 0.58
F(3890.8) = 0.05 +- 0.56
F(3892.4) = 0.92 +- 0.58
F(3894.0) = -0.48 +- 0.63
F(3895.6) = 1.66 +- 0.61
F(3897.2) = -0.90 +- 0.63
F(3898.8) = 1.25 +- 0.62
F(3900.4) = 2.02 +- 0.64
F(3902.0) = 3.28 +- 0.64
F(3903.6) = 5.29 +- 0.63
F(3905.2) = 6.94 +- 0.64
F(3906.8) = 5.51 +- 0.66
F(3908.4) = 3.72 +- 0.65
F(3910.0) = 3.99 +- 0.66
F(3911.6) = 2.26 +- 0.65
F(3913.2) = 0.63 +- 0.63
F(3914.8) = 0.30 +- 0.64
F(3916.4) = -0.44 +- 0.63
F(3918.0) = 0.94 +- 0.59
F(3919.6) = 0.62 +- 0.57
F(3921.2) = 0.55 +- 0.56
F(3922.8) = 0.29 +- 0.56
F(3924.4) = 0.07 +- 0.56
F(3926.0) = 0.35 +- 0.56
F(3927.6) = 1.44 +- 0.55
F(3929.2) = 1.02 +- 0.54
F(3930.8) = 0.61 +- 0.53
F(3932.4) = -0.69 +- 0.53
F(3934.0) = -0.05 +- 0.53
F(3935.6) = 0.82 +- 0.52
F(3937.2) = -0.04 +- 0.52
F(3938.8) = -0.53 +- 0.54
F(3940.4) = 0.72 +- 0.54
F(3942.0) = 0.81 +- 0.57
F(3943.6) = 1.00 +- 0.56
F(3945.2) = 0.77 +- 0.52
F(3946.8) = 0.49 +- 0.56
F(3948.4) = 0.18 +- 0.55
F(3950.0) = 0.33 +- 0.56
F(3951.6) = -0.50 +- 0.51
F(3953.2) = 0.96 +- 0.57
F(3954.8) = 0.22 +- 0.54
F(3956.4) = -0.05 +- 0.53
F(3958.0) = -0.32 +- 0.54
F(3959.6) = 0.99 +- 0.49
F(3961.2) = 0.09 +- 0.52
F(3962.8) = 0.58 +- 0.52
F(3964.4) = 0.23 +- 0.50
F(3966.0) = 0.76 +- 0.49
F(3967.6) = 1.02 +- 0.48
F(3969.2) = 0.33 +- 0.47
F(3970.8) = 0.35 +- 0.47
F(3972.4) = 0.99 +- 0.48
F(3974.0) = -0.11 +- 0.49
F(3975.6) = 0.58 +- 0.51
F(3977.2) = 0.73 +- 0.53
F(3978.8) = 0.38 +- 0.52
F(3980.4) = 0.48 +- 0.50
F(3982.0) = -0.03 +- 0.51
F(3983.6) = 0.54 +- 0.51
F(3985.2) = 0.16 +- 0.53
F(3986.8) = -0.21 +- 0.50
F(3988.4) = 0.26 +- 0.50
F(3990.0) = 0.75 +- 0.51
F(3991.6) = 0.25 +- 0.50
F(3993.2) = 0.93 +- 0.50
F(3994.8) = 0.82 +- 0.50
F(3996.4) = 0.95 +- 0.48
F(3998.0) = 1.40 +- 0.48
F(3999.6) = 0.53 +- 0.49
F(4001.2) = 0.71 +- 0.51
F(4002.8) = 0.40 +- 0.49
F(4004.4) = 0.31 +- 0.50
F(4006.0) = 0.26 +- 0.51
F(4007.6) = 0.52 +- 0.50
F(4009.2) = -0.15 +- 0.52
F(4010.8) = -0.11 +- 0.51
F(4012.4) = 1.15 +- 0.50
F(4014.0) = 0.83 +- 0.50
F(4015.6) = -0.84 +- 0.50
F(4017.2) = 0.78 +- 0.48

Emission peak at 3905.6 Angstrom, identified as Lyman alpha 1216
